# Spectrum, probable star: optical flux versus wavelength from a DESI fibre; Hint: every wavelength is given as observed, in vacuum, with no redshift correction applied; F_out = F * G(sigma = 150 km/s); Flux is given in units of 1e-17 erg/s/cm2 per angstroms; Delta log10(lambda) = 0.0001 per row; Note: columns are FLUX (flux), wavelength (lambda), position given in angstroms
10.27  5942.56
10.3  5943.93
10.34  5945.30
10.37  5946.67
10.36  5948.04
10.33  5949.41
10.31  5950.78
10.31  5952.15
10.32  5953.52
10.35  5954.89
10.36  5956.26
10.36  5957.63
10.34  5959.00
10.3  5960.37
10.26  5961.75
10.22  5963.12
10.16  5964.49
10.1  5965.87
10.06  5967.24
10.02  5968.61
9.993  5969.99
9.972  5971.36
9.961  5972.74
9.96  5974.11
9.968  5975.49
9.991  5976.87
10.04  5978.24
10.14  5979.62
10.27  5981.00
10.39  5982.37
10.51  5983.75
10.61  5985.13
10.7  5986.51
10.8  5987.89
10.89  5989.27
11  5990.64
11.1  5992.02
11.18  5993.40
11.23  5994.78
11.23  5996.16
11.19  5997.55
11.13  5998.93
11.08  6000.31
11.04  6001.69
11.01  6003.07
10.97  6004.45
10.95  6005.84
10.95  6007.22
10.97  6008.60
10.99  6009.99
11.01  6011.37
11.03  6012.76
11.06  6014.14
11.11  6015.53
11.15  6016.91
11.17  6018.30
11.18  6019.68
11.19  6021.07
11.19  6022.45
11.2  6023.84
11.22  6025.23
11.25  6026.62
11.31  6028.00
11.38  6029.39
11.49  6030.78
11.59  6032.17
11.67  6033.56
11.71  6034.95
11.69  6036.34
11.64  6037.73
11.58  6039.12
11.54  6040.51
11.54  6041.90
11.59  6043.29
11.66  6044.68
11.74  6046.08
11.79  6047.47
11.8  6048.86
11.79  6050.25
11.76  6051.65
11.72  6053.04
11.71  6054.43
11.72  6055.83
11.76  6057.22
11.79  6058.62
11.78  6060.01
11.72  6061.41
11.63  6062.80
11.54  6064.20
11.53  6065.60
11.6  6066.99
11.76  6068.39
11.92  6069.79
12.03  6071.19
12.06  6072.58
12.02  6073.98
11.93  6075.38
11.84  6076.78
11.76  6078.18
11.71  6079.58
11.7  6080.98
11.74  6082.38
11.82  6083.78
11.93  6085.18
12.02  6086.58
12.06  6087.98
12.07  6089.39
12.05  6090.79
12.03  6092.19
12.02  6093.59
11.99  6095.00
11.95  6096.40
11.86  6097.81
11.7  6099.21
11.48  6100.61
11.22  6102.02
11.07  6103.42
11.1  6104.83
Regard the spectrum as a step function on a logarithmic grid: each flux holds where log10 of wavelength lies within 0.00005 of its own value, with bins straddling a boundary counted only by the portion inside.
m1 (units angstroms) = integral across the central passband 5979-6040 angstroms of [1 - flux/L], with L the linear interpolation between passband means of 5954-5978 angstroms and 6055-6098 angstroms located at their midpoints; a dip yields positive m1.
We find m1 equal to -1.6 angstroms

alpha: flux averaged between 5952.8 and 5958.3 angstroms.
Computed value 10.4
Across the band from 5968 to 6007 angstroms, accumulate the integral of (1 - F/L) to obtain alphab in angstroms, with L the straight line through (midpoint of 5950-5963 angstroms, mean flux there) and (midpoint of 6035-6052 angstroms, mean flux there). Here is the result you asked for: 0.66 angstroms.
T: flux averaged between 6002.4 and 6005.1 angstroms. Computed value 11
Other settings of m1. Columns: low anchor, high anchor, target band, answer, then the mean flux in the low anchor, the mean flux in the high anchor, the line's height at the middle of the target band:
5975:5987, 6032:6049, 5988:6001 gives -0.6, 10.3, 11.7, 10.6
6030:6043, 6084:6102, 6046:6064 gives -0.1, 11.6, 11.9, 11.7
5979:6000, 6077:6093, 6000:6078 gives -0.7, 10.8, 11.9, 11.4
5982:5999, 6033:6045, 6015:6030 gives 0.2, 10.9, 11.6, 11.4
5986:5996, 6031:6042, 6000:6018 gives 0.4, 11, 11.6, 11.3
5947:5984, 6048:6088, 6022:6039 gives -0.4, 10.2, 11.8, 11.2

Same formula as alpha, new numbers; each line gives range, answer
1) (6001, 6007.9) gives 11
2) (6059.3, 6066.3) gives 11.7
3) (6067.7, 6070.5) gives 11.8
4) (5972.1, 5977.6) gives 9.98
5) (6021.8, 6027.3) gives 11.2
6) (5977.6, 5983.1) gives 10.2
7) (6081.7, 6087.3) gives 11.9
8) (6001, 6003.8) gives 11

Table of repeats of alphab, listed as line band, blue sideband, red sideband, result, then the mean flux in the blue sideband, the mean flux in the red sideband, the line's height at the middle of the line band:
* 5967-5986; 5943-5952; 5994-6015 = 1.0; 10.3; 11.1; 10.7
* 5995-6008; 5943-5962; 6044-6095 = -0.1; 10.3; 11.8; 11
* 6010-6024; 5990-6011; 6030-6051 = 0.2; 11.1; 11.7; 11.3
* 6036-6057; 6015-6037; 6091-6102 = -0.4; 11.3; 11.8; 11.5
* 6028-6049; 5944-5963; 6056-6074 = -0.3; 10.3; 11.8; 11.4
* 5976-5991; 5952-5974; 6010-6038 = 0.1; 10.2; 11.3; 10.6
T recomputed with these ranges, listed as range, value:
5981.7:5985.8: 10.5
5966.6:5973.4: 10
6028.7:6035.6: 11.6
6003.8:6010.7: 11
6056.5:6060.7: 11.8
